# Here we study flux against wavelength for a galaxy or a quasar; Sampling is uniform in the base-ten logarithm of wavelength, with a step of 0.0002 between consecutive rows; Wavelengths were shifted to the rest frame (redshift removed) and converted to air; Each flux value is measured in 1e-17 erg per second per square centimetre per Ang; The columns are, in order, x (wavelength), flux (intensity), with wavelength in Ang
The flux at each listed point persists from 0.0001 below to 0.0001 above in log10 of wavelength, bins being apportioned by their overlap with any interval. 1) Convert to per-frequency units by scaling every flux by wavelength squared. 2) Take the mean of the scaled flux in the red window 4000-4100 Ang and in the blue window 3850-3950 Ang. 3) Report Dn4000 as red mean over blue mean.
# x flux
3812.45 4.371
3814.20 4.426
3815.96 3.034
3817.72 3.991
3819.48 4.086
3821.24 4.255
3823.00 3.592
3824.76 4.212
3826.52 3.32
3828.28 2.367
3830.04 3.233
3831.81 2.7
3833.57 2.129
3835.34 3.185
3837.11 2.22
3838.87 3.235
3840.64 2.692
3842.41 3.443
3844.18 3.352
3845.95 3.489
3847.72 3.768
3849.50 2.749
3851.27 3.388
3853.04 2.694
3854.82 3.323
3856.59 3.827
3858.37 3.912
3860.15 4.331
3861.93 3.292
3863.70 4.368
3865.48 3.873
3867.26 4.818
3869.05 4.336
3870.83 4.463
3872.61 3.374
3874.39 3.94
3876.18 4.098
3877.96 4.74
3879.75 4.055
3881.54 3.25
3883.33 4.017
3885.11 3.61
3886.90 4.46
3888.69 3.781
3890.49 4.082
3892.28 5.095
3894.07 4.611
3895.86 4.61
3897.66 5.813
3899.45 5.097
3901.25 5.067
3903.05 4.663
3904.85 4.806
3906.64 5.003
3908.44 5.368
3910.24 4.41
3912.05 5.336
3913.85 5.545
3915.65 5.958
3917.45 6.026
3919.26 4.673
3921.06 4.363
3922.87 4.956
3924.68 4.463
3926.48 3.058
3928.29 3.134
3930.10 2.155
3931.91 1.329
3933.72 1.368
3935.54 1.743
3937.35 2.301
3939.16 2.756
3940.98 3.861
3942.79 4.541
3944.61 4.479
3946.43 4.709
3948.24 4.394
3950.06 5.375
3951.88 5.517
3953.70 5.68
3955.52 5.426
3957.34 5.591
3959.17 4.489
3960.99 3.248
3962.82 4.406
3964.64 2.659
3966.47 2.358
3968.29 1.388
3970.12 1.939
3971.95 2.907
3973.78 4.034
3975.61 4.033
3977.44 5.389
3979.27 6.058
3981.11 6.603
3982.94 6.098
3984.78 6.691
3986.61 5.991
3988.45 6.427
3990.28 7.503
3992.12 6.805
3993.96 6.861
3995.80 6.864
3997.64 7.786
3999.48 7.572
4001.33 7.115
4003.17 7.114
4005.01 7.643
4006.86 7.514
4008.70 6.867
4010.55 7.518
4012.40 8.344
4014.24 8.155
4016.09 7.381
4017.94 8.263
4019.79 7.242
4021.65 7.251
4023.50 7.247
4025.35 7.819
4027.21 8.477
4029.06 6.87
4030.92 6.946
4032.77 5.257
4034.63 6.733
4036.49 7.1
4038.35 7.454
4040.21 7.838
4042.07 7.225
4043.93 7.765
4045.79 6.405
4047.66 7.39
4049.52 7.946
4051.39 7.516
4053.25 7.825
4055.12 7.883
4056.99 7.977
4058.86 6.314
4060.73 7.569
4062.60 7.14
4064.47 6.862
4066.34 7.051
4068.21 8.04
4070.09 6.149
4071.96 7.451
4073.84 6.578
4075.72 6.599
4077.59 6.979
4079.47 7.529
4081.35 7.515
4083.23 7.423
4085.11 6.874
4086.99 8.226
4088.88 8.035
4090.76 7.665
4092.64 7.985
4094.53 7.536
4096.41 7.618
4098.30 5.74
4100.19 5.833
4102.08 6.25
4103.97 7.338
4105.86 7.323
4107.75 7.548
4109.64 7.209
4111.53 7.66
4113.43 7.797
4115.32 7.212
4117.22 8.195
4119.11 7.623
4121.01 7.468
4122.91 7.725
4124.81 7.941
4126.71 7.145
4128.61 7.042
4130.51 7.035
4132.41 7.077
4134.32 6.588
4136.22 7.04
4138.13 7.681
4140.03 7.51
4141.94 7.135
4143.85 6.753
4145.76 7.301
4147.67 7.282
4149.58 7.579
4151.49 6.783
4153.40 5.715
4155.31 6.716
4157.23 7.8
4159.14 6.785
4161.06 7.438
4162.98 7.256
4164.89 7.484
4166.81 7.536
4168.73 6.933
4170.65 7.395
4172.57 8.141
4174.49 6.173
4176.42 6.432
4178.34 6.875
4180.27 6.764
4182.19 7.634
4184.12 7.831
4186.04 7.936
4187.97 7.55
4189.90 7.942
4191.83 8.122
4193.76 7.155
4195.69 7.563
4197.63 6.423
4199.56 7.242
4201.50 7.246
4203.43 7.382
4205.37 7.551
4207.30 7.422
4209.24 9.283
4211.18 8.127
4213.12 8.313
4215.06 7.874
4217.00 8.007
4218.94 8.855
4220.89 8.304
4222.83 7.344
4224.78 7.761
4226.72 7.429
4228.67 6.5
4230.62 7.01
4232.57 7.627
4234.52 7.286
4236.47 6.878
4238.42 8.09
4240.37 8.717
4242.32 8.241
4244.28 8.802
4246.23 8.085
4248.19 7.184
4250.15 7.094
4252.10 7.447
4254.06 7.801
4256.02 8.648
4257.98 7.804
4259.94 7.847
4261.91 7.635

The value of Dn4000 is 1.92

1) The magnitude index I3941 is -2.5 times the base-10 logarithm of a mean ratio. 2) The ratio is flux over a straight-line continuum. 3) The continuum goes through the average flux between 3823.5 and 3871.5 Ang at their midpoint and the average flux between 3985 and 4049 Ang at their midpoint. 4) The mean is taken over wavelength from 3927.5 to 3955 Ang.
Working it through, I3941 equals 0.49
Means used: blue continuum 3.43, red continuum 7.26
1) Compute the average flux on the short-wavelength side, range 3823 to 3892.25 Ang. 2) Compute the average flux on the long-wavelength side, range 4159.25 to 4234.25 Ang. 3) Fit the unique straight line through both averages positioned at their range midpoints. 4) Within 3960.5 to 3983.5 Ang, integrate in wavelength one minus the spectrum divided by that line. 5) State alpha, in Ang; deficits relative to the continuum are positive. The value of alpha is 4.8 Ang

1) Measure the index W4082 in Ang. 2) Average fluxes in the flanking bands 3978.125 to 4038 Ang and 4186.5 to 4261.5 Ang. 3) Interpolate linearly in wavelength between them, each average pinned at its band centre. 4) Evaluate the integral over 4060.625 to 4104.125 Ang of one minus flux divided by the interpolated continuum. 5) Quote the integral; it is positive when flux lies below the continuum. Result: 1.1 Ang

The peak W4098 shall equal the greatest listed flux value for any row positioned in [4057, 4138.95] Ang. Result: 8.226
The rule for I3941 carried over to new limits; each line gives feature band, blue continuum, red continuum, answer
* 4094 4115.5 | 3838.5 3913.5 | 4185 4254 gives -0.09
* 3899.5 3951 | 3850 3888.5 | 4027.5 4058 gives 0.19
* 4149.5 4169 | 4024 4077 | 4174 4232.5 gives 0.06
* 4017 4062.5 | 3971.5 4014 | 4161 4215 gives -0.08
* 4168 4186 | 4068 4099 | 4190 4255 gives 0.06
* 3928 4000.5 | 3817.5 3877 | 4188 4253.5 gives 0.07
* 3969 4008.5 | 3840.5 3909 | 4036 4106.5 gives -0.03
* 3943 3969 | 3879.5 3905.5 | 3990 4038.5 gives 0.35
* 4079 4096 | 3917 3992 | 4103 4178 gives -0.19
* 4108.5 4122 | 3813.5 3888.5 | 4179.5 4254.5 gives -0.16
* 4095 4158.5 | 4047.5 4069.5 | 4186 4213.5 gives 0.06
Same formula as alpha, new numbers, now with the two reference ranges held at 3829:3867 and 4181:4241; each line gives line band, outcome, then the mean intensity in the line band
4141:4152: -0.39 Ang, 7.15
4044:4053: -2.62 Ang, 7.4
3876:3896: -2.19 Ang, 4.19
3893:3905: -3.15 Ang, 4.96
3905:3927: -4.42 Ang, 4.96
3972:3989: -2.16 Ang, 5.54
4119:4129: -1.31 Ang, 7.5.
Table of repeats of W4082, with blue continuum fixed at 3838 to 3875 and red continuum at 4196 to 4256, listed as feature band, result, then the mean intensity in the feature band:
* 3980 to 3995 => -4.5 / 6.62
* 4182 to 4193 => -0.8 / 7.84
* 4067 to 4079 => -1.9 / 6.99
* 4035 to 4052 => -5.0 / 7.38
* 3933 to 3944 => 4.2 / 2.83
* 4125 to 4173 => -2.1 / 7.17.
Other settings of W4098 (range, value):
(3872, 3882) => 4.74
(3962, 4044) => 8.477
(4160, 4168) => 7.536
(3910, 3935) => 6.026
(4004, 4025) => 8.344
